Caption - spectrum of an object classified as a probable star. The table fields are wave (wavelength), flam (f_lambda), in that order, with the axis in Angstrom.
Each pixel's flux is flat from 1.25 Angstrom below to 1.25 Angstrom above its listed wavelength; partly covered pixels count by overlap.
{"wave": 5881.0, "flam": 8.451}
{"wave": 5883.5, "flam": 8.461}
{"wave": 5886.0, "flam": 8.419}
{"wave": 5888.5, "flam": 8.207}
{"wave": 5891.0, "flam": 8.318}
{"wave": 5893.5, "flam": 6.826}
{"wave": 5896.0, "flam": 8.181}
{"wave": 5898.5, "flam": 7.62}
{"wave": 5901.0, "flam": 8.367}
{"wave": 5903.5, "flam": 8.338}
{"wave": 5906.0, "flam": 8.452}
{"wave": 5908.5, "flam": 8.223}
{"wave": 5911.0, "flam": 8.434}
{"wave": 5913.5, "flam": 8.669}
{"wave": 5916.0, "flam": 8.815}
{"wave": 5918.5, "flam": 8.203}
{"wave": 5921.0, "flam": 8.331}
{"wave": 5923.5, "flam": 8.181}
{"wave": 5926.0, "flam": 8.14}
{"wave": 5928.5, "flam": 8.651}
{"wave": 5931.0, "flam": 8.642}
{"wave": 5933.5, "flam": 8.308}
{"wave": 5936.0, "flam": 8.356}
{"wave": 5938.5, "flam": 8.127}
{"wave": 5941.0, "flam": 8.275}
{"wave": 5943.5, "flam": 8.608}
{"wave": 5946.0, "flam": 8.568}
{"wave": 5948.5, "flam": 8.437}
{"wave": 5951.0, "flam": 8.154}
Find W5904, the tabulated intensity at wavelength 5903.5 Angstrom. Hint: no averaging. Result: 8.338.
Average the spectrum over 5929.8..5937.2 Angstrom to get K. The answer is 8.43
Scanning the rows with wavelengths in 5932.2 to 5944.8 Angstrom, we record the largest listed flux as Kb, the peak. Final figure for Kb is 8.608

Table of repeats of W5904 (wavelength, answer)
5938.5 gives 8.127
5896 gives 8.181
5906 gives 8.452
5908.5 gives 8.223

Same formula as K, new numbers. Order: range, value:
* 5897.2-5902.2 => 7.99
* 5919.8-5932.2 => 8.39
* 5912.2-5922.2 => 8.51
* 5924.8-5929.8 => 8.4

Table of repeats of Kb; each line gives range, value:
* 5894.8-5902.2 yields 8.367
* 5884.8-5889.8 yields 8.419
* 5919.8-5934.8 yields 8.651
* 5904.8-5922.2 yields 8.815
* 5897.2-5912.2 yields 8.452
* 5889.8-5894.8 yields 8.318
